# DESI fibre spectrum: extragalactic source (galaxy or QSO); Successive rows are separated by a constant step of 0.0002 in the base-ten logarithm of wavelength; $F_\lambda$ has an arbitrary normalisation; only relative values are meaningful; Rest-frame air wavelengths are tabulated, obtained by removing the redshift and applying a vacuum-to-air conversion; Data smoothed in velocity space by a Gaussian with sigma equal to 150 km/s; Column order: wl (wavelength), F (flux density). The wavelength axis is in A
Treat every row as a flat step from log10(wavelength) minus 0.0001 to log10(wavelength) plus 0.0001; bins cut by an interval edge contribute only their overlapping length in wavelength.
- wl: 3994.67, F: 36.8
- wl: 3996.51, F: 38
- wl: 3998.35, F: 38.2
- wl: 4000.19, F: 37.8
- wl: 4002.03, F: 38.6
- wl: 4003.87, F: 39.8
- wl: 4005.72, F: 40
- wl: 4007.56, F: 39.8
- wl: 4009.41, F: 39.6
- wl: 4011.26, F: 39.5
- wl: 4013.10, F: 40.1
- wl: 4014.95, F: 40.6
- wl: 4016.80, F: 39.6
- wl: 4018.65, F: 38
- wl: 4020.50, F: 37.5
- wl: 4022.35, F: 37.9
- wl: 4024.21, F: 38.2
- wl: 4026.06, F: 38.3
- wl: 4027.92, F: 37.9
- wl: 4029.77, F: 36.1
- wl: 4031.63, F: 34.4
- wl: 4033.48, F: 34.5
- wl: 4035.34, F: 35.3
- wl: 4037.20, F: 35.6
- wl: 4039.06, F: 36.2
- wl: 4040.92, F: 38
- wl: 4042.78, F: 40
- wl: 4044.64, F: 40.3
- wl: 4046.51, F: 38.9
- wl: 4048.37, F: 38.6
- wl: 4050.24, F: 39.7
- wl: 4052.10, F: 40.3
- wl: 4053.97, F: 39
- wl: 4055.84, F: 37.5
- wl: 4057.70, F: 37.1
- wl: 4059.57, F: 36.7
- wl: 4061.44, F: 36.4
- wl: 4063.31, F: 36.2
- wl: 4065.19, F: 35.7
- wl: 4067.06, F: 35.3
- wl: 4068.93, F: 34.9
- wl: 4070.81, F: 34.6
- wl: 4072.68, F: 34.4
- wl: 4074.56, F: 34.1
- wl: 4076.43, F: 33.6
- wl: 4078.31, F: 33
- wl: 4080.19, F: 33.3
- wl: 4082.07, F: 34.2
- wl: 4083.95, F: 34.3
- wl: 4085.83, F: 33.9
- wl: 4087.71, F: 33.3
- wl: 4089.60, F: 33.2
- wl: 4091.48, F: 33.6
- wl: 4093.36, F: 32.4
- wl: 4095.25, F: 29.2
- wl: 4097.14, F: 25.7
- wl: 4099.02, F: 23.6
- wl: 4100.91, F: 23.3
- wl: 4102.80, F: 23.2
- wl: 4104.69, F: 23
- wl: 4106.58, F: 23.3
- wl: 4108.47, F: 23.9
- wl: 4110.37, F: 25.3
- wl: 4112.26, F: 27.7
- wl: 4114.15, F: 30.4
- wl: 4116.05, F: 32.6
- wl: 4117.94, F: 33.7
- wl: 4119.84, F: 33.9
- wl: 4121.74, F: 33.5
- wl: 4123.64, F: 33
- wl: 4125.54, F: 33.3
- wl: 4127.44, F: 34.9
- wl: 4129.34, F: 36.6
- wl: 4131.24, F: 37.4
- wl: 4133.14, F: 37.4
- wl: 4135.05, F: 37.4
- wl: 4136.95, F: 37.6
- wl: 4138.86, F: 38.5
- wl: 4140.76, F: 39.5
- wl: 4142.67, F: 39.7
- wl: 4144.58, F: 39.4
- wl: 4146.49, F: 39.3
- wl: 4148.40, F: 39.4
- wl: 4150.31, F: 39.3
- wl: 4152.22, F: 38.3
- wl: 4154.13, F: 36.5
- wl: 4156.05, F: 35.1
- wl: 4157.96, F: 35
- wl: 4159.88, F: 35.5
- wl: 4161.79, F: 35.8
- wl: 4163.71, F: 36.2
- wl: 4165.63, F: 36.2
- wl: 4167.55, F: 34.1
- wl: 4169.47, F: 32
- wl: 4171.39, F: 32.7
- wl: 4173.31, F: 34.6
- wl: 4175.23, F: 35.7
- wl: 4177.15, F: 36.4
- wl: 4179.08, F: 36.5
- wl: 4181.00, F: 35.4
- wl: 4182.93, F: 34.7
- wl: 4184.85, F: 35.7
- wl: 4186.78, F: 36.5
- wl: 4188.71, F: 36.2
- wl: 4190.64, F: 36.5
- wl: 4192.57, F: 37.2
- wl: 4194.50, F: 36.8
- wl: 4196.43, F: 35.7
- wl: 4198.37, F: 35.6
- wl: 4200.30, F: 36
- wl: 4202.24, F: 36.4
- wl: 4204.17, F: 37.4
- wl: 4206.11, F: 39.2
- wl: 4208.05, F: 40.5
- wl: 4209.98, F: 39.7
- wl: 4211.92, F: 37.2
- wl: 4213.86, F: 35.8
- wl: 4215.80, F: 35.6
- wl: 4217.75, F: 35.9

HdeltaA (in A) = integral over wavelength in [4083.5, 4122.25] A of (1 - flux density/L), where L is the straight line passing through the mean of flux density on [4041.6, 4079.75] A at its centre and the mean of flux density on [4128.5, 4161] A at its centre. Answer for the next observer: 8.5 A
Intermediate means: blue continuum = 36.8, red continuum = 37.8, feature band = 29.1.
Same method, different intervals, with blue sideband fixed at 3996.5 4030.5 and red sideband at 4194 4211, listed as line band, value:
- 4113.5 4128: 1.85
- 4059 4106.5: 8.02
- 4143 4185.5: 1.83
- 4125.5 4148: 0.08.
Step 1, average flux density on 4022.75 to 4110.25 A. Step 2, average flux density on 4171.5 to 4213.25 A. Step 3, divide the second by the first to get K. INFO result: 1.08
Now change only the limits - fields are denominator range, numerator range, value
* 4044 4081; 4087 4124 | 0.79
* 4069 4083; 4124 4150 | 1.11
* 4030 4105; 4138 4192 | 1.06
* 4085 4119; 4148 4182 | 1.26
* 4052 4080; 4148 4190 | 1.00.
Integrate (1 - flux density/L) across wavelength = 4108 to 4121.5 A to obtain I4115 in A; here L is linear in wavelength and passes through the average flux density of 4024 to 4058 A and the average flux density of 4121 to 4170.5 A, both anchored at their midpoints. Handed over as 2.5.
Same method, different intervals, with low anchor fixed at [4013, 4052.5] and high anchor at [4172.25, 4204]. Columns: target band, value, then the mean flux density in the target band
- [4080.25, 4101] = 3.5 A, 31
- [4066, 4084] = 1.6 A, 34.2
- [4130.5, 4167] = -1.0 A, 37.5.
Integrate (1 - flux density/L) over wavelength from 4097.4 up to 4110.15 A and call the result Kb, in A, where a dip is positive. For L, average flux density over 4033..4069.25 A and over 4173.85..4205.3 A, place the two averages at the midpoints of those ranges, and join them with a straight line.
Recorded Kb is 4.59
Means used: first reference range 37.4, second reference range 36.2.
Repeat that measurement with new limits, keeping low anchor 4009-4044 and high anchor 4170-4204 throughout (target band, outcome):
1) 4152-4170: 0.3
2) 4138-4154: -1.2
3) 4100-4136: 5.8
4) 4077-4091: 1.3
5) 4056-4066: 0.2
